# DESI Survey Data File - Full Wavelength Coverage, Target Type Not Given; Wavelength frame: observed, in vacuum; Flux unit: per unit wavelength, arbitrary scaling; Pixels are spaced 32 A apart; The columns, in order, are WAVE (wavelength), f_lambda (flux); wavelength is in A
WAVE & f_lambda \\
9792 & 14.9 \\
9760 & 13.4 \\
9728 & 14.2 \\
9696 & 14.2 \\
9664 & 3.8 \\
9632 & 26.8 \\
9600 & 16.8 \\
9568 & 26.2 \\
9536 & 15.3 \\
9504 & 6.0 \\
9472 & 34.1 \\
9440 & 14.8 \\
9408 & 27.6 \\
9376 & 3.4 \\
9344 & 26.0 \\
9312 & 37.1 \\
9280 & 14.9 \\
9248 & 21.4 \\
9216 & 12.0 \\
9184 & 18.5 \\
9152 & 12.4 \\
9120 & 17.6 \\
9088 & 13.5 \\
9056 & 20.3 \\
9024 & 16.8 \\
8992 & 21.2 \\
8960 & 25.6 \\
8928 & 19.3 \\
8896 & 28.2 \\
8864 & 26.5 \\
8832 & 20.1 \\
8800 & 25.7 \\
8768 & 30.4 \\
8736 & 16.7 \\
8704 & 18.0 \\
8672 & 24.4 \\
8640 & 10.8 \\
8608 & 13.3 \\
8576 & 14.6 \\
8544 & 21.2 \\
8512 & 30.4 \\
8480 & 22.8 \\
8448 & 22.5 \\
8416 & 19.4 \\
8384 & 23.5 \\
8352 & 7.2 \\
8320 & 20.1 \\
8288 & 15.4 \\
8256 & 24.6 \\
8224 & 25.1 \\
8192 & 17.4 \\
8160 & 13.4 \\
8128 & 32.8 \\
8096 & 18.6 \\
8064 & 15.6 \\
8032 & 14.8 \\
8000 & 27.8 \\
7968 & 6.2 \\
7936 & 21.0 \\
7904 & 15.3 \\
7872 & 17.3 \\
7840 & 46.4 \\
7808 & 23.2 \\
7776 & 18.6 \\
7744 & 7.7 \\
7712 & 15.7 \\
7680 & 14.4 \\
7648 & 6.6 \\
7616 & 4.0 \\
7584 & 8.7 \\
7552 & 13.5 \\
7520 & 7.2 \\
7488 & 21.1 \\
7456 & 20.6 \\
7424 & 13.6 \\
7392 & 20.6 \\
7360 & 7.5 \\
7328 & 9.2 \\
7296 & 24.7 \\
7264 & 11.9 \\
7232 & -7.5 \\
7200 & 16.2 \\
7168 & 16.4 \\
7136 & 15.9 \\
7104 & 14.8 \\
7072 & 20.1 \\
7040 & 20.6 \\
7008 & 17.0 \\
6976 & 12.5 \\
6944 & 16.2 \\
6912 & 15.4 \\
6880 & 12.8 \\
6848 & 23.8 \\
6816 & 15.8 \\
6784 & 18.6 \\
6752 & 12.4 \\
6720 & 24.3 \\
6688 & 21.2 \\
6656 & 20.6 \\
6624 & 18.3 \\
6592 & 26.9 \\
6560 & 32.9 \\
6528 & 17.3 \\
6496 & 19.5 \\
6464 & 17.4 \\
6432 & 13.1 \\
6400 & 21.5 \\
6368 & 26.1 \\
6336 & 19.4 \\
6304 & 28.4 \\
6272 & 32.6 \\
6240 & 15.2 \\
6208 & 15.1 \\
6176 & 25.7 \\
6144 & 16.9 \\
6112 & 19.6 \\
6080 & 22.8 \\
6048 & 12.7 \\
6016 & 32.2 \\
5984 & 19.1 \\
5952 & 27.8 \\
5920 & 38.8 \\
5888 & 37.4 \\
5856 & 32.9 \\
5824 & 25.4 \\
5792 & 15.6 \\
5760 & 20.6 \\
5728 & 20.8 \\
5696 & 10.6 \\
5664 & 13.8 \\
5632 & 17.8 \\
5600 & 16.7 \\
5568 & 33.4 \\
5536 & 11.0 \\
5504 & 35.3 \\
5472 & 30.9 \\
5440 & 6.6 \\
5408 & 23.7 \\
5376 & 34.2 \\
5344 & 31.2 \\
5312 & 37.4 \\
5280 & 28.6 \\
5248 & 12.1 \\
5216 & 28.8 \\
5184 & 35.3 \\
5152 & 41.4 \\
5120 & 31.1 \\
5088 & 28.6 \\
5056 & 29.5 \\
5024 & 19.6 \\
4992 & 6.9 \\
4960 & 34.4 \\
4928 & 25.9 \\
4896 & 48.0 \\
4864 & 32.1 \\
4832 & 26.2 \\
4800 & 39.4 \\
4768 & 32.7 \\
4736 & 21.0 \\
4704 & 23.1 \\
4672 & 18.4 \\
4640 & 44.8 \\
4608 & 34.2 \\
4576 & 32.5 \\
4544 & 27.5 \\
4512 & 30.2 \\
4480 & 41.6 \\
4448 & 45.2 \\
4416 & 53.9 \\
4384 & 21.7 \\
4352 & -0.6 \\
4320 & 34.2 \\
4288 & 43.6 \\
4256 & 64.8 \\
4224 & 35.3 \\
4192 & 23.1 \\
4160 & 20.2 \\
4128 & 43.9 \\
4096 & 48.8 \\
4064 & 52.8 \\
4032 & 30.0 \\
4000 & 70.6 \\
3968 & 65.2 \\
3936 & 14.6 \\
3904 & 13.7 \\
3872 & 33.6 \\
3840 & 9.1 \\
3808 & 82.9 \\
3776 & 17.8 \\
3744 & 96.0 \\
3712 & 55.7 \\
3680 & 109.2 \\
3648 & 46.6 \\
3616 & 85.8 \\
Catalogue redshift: 1.098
